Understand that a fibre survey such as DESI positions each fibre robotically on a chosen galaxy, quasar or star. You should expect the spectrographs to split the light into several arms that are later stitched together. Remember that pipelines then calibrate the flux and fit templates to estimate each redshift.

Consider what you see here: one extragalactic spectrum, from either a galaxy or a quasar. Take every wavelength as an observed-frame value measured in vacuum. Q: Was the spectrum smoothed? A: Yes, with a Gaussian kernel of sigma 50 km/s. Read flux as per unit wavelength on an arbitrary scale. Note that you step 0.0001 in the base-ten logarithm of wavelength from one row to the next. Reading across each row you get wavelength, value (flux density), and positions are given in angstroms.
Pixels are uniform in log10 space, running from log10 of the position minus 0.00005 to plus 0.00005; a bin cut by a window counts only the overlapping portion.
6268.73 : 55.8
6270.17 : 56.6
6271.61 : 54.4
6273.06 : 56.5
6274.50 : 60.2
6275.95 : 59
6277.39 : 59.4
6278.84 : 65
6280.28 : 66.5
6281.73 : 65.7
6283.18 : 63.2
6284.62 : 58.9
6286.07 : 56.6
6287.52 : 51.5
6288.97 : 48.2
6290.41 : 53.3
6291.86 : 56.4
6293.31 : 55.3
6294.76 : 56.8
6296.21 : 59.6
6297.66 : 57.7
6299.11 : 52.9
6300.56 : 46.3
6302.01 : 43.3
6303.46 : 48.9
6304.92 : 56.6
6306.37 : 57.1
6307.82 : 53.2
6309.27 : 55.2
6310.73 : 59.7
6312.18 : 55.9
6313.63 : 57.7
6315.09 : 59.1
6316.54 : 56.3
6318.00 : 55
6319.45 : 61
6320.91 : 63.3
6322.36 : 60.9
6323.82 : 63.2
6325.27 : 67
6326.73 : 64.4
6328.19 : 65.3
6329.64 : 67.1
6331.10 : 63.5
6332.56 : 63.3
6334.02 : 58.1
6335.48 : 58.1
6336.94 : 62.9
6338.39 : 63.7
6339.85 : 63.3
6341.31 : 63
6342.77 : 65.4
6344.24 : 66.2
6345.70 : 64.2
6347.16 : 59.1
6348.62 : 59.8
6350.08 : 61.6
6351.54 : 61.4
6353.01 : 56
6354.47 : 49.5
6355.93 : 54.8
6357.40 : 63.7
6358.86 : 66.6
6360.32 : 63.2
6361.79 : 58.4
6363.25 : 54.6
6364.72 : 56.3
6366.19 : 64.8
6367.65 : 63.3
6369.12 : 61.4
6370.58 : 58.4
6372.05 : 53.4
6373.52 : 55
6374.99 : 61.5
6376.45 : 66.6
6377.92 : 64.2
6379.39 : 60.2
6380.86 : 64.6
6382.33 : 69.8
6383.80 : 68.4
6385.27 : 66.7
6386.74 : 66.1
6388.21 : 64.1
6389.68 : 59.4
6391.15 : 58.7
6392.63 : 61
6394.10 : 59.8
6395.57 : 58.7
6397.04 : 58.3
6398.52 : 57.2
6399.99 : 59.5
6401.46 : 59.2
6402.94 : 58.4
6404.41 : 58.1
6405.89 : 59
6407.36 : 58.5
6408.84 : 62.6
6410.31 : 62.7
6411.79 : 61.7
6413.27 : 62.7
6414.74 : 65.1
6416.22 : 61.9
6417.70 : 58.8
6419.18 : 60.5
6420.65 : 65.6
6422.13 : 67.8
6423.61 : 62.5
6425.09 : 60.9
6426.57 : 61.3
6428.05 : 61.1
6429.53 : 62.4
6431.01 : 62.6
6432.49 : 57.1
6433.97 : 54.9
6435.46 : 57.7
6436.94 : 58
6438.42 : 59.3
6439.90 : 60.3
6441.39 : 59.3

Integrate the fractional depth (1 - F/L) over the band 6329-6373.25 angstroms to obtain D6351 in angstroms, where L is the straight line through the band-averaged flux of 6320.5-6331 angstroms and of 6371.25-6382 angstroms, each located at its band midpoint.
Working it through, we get 1.4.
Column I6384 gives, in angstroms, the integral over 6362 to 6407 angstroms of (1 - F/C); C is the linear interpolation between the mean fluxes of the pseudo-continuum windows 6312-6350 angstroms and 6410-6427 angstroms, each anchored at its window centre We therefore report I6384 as 1.1 angstroms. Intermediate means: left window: 61.9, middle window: 60.8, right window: 62.6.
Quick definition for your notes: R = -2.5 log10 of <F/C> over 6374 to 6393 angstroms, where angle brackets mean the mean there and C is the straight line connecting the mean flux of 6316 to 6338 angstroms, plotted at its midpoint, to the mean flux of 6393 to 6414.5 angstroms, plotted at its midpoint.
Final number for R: -0.06 mag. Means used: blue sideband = 62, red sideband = 59.9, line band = 63.9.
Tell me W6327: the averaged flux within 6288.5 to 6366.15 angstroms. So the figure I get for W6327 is 58.8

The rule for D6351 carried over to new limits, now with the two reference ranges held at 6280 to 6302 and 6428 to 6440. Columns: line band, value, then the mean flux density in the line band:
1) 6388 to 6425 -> -1.5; 60.8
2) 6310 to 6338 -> -2.2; 61.2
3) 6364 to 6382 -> -1.0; 61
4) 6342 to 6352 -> -0.9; 62.6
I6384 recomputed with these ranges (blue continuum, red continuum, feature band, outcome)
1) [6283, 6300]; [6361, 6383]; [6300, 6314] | 0.80 angstroms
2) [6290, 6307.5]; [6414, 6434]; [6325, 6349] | -3.00 angstroms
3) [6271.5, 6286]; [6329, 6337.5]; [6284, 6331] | 3.41 angstroms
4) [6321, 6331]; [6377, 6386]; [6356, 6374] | 1.52 angstroms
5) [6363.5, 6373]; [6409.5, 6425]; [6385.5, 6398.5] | 0.04 angstroms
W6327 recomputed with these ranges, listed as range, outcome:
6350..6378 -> 59.6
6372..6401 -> 61.8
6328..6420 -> 61.2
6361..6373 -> 58.7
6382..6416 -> 61.5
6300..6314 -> 53.4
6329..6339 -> 62.3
